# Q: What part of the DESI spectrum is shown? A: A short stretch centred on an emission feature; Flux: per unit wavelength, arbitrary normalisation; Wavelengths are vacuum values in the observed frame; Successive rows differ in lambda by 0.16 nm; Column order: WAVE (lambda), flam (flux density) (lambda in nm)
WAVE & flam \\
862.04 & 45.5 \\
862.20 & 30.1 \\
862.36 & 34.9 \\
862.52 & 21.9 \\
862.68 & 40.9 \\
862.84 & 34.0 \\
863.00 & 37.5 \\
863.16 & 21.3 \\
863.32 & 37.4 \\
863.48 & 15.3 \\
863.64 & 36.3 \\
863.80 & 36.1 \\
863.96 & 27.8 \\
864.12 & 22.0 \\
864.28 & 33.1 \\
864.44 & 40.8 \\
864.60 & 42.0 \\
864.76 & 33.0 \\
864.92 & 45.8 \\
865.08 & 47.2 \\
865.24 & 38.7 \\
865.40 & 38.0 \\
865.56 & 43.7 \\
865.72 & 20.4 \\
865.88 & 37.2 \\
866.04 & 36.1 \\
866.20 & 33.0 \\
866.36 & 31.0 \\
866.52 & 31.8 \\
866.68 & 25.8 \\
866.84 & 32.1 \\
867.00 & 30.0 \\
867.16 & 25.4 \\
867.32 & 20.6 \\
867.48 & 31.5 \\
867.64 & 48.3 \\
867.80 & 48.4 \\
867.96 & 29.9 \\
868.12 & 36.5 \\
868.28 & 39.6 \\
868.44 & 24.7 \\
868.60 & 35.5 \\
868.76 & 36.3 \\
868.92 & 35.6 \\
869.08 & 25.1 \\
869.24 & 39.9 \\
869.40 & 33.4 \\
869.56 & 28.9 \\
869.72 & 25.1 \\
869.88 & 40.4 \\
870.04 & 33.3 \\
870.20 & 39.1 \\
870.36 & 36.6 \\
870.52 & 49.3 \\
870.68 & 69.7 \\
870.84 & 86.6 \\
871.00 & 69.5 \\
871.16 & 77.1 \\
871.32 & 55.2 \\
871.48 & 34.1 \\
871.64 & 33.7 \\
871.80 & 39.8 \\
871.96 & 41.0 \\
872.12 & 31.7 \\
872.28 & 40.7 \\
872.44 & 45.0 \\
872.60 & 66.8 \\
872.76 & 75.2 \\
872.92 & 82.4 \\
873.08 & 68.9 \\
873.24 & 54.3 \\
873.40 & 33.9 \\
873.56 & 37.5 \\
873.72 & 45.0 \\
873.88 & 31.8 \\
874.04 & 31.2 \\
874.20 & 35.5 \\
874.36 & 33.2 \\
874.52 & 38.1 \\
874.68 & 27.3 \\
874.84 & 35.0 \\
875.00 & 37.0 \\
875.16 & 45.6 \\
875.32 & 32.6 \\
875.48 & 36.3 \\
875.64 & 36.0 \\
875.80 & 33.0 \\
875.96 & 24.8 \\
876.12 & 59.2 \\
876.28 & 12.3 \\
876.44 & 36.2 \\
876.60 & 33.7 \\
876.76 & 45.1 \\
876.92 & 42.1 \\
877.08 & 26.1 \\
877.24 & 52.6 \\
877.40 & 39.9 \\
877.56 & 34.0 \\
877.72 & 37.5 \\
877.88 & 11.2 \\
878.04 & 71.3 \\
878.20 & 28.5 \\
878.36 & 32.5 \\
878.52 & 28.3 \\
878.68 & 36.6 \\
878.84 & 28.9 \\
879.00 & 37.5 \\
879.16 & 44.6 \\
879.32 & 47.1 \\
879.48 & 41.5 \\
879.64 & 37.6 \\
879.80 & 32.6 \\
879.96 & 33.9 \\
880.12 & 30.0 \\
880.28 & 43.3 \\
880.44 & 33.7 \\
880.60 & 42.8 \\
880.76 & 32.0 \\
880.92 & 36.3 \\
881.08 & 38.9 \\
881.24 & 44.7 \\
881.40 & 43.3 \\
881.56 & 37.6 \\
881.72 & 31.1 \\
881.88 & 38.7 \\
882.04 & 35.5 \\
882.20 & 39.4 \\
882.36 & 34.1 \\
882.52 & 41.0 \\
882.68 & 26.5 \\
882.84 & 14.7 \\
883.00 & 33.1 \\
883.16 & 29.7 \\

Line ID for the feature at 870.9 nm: [S II] 6716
